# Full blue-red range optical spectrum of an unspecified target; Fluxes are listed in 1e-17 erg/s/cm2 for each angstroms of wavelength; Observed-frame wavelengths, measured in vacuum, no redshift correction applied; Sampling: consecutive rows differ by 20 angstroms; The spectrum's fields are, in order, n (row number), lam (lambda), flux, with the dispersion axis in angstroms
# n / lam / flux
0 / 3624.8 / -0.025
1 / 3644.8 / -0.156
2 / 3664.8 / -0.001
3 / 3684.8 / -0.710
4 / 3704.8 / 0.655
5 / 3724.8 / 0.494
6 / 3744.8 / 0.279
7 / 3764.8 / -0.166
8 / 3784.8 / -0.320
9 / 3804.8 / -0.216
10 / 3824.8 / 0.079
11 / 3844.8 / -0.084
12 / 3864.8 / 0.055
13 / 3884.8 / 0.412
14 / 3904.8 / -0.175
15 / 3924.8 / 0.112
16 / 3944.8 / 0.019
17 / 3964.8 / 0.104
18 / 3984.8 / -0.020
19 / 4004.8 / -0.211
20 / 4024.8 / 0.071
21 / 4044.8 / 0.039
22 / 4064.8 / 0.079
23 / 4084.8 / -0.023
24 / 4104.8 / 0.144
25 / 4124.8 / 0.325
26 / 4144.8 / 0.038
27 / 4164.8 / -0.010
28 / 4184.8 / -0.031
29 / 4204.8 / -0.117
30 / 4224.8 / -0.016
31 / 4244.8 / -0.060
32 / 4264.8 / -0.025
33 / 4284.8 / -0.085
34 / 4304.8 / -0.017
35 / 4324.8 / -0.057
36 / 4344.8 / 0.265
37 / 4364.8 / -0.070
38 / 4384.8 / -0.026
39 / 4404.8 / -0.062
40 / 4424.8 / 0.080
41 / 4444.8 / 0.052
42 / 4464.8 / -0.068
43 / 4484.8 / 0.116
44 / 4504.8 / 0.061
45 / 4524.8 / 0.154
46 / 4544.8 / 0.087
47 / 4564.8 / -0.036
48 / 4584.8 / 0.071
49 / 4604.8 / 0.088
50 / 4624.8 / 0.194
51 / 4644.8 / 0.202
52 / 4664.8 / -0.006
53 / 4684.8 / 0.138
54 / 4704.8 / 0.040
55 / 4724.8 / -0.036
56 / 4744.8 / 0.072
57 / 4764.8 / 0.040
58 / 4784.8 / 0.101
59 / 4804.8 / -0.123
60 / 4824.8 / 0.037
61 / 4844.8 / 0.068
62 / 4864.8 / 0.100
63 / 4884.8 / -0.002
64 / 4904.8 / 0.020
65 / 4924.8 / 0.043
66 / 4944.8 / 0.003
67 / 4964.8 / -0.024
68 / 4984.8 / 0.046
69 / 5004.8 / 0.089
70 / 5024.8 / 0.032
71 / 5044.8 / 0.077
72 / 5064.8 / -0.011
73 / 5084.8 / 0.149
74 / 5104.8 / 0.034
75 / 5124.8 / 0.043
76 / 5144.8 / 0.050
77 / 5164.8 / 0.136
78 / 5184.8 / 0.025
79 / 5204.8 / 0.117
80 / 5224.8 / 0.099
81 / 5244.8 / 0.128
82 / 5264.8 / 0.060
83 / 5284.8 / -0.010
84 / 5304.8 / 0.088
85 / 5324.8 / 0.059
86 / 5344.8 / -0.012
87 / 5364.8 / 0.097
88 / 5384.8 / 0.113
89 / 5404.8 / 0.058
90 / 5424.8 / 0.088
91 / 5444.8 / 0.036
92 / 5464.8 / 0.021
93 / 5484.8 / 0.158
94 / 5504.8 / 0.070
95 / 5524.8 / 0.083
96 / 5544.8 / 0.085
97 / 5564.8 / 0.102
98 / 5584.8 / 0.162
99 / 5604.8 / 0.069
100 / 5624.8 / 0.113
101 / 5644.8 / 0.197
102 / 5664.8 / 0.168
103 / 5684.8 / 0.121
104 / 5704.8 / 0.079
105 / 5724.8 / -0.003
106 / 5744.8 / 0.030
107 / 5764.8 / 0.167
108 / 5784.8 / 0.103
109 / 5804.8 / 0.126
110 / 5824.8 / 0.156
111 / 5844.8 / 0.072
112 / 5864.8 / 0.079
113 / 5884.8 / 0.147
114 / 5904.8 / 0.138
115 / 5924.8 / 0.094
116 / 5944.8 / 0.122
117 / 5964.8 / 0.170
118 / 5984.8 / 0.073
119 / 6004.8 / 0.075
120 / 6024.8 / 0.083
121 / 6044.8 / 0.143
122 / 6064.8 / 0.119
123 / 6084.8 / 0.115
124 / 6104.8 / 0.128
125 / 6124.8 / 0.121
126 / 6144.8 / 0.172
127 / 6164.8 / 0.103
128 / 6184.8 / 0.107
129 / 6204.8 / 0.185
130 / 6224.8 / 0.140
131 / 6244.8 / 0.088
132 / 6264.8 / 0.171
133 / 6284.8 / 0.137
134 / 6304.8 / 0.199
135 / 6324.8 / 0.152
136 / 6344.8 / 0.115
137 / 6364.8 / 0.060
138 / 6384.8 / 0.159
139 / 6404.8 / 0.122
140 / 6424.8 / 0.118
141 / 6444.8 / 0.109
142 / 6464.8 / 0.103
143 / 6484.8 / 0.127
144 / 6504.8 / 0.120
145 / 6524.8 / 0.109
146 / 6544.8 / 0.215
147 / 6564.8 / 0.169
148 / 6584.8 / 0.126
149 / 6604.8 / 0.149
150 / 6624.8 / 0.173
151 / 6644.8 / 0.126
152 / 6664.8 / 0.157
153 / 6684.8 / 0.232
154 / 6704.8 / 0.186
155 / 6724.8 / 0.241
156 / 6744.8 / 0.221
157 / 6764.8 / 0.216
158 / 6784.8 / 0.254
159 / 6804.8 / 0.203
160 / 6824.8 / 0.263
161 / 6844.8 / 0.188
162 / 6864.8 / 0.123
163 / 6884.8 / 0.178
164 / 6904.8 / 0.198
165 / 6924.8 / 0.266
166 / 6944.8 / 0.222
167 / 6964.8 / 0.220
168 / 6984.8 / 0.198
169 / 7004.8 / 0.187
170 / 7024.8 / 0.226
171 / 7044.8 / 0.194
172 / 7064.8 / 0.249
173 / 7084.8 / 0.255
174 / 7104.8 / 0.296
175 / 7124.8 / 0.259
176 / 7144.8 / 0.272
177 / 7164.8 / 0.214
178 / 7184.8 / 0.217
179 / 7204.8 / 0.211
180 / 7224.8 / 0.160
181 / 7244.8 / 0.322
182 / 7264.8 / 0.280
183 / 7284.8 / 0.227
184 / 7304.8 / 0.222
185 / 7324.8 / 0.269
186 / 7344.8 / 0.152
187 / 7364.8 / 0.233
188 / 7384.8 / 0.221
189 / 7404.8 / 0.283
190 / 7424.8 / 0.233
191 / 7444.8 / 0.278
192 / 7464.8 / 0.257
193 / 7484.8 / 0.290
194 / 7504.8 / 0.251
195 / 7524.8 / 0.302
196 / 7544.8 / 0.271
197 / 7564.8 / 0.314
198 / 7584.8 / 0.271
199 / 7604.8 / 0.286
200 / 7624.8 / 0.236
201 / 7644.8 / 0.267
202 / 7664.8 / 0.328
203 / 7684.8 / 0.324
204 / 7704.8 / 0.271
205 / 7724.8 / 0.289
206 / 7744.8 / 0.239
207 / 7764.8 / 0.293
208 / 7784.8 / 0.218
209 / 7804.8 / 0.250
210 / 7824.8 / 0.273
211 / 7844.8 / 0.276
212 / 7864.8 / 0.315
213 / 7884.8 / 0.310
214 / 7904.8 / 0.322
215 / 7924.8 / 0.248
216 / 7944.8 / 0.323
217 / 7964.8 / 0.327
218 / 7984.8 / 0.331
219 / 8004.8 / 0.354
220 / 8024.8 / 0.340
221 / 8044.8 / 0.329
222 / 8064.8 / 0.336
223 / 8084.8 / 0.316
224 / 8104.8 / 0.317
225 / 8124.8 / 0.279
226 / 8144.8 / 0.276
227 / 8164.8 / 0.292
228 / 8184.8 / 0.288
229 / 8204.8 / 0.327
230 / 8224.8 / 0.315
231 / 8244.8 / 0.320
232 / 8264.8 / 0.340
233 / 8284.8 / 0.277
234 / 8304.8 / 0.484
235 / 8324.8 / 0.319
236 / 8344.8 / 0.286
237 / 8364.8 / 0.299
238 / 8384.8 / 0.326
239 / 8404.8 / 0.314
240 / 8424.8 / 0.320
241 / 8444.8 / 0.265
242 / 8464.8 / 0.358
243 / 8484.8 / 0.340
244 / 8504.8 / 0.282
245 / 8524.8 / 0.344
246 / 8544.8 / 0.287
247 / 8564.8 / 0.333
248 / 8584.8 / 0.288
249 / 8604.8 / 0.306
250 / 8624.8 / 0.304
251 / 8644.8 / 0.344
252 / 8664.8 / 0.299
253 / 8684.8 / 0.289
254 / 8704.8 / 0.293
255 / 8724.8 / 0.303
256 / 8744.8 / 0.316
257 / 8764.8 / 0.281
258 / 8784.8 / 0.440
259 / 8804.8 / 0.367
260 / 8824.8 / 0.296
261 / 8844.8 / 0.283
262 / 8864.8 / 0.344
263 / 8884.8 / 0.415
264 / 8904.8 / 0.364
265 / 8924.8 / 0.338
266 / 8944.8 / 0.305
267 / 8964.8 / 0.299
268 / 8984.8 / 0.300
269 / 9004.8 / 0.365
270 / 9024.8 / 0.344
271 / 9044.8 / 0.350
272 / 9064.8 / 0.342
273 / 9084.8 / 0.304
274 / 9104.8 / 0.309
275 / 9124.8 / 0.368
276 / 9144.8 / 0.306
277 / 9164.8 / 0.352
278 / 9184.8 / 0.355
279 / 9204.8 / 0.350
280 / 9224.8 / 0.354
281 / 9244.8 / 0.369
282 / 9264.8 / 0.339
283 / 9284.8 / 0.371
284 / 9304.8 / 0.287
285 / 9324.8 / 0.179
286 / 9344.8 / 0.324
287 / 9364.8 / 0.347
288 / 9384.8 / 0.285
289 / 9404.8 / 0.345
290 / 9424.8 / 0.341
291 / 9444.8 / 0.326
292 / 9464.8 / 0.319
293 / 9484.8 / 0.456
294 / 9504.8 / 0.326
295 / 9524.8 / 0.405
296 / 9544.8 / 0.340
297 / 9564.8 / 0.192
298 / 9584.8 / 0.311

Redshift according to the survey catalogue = 0.676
